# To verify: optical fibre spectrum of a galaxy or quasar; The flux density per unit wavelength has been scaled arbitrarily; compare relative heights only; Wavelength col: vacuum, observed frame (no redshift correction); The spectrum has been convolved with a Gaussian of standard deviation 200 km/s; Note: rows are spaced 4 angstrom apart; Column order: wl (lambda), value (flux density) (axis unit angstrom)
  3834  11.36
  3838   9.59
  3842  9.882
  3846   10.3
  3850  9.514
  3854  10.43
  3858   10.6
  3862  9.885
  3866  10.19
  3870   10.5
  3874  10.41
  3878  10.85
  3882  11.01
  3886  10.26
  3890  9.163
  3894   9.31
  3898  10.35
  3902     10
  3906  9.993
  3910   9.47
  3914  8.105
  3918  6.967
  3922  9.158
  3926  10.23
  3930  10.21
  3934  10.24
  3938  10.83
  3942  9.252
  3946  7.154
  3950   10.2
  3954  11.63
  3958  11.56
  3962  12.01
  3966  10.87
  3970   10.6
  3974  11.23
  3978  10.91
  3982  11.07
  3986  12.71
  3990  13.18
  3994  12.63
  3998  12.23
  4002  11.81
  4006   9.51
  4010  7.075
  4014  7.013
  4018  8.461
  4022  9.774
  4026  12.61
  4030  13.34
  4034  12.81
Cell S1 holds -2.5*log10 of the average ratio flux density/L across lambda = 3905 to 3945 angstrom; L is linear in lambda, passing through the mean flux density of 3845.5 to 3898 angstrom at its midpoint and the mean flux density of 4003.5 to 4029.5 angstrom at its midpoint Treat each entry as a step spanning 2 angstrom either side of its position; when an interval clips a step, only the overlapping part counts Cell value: 0.058 mag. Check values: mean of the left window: 10.2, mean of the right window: 9.37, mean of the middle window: 9.37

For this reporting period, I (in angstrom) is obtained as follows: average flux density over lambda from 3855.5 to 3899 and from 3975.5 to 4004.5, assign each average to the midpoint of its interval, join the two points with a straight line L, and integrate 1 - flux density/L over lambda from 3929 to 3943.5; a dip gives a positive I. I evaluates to 1.31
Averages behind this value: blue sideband 10.2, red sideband 12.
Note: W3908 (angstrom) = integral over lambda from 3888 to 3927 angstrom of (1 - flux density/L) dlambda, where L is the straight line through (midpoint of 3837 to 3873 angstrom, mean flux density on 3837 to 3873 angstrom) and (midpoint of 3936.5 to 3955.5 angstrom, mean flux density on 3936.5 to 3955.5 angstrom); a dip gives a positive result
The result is 2.6 angstrom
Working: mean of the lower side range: 10.1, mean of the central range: 9.25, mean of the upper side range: 9.74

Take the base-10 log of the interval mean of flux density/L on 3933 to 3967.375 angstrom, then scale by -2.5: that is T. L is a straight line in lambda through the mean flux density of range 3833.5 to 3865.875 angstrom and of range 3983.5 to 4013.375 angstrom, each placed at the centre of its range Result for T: 0.04 mag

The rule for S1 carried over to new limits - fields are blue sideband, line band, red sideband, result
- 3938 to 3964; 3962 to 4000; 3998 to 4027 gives -0.179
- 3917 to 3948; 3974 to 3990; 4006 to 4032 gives -0.224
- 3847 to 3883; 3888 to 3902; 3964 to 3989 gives 0.102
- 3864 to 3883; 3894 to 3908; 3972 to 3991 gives 0.091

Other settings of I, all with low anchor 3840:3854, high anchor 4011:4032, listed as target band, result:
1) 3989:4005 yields -3.43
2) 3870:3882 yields -0.81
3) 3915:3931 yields 1.62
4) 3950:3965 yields -2.13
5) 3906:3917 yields 1.29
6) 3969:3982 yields -1.17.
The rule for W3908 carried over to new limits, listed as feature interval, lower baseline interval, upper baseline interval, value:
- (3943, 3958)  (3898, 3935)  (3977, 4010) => 0.7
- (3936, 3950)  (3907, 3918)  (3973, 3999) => 1.0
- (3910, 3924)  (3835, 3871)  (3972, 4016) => 2.9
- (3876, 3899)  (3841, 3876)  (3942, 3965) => 0.3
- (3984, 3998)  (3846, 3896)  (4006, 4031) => -4.5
